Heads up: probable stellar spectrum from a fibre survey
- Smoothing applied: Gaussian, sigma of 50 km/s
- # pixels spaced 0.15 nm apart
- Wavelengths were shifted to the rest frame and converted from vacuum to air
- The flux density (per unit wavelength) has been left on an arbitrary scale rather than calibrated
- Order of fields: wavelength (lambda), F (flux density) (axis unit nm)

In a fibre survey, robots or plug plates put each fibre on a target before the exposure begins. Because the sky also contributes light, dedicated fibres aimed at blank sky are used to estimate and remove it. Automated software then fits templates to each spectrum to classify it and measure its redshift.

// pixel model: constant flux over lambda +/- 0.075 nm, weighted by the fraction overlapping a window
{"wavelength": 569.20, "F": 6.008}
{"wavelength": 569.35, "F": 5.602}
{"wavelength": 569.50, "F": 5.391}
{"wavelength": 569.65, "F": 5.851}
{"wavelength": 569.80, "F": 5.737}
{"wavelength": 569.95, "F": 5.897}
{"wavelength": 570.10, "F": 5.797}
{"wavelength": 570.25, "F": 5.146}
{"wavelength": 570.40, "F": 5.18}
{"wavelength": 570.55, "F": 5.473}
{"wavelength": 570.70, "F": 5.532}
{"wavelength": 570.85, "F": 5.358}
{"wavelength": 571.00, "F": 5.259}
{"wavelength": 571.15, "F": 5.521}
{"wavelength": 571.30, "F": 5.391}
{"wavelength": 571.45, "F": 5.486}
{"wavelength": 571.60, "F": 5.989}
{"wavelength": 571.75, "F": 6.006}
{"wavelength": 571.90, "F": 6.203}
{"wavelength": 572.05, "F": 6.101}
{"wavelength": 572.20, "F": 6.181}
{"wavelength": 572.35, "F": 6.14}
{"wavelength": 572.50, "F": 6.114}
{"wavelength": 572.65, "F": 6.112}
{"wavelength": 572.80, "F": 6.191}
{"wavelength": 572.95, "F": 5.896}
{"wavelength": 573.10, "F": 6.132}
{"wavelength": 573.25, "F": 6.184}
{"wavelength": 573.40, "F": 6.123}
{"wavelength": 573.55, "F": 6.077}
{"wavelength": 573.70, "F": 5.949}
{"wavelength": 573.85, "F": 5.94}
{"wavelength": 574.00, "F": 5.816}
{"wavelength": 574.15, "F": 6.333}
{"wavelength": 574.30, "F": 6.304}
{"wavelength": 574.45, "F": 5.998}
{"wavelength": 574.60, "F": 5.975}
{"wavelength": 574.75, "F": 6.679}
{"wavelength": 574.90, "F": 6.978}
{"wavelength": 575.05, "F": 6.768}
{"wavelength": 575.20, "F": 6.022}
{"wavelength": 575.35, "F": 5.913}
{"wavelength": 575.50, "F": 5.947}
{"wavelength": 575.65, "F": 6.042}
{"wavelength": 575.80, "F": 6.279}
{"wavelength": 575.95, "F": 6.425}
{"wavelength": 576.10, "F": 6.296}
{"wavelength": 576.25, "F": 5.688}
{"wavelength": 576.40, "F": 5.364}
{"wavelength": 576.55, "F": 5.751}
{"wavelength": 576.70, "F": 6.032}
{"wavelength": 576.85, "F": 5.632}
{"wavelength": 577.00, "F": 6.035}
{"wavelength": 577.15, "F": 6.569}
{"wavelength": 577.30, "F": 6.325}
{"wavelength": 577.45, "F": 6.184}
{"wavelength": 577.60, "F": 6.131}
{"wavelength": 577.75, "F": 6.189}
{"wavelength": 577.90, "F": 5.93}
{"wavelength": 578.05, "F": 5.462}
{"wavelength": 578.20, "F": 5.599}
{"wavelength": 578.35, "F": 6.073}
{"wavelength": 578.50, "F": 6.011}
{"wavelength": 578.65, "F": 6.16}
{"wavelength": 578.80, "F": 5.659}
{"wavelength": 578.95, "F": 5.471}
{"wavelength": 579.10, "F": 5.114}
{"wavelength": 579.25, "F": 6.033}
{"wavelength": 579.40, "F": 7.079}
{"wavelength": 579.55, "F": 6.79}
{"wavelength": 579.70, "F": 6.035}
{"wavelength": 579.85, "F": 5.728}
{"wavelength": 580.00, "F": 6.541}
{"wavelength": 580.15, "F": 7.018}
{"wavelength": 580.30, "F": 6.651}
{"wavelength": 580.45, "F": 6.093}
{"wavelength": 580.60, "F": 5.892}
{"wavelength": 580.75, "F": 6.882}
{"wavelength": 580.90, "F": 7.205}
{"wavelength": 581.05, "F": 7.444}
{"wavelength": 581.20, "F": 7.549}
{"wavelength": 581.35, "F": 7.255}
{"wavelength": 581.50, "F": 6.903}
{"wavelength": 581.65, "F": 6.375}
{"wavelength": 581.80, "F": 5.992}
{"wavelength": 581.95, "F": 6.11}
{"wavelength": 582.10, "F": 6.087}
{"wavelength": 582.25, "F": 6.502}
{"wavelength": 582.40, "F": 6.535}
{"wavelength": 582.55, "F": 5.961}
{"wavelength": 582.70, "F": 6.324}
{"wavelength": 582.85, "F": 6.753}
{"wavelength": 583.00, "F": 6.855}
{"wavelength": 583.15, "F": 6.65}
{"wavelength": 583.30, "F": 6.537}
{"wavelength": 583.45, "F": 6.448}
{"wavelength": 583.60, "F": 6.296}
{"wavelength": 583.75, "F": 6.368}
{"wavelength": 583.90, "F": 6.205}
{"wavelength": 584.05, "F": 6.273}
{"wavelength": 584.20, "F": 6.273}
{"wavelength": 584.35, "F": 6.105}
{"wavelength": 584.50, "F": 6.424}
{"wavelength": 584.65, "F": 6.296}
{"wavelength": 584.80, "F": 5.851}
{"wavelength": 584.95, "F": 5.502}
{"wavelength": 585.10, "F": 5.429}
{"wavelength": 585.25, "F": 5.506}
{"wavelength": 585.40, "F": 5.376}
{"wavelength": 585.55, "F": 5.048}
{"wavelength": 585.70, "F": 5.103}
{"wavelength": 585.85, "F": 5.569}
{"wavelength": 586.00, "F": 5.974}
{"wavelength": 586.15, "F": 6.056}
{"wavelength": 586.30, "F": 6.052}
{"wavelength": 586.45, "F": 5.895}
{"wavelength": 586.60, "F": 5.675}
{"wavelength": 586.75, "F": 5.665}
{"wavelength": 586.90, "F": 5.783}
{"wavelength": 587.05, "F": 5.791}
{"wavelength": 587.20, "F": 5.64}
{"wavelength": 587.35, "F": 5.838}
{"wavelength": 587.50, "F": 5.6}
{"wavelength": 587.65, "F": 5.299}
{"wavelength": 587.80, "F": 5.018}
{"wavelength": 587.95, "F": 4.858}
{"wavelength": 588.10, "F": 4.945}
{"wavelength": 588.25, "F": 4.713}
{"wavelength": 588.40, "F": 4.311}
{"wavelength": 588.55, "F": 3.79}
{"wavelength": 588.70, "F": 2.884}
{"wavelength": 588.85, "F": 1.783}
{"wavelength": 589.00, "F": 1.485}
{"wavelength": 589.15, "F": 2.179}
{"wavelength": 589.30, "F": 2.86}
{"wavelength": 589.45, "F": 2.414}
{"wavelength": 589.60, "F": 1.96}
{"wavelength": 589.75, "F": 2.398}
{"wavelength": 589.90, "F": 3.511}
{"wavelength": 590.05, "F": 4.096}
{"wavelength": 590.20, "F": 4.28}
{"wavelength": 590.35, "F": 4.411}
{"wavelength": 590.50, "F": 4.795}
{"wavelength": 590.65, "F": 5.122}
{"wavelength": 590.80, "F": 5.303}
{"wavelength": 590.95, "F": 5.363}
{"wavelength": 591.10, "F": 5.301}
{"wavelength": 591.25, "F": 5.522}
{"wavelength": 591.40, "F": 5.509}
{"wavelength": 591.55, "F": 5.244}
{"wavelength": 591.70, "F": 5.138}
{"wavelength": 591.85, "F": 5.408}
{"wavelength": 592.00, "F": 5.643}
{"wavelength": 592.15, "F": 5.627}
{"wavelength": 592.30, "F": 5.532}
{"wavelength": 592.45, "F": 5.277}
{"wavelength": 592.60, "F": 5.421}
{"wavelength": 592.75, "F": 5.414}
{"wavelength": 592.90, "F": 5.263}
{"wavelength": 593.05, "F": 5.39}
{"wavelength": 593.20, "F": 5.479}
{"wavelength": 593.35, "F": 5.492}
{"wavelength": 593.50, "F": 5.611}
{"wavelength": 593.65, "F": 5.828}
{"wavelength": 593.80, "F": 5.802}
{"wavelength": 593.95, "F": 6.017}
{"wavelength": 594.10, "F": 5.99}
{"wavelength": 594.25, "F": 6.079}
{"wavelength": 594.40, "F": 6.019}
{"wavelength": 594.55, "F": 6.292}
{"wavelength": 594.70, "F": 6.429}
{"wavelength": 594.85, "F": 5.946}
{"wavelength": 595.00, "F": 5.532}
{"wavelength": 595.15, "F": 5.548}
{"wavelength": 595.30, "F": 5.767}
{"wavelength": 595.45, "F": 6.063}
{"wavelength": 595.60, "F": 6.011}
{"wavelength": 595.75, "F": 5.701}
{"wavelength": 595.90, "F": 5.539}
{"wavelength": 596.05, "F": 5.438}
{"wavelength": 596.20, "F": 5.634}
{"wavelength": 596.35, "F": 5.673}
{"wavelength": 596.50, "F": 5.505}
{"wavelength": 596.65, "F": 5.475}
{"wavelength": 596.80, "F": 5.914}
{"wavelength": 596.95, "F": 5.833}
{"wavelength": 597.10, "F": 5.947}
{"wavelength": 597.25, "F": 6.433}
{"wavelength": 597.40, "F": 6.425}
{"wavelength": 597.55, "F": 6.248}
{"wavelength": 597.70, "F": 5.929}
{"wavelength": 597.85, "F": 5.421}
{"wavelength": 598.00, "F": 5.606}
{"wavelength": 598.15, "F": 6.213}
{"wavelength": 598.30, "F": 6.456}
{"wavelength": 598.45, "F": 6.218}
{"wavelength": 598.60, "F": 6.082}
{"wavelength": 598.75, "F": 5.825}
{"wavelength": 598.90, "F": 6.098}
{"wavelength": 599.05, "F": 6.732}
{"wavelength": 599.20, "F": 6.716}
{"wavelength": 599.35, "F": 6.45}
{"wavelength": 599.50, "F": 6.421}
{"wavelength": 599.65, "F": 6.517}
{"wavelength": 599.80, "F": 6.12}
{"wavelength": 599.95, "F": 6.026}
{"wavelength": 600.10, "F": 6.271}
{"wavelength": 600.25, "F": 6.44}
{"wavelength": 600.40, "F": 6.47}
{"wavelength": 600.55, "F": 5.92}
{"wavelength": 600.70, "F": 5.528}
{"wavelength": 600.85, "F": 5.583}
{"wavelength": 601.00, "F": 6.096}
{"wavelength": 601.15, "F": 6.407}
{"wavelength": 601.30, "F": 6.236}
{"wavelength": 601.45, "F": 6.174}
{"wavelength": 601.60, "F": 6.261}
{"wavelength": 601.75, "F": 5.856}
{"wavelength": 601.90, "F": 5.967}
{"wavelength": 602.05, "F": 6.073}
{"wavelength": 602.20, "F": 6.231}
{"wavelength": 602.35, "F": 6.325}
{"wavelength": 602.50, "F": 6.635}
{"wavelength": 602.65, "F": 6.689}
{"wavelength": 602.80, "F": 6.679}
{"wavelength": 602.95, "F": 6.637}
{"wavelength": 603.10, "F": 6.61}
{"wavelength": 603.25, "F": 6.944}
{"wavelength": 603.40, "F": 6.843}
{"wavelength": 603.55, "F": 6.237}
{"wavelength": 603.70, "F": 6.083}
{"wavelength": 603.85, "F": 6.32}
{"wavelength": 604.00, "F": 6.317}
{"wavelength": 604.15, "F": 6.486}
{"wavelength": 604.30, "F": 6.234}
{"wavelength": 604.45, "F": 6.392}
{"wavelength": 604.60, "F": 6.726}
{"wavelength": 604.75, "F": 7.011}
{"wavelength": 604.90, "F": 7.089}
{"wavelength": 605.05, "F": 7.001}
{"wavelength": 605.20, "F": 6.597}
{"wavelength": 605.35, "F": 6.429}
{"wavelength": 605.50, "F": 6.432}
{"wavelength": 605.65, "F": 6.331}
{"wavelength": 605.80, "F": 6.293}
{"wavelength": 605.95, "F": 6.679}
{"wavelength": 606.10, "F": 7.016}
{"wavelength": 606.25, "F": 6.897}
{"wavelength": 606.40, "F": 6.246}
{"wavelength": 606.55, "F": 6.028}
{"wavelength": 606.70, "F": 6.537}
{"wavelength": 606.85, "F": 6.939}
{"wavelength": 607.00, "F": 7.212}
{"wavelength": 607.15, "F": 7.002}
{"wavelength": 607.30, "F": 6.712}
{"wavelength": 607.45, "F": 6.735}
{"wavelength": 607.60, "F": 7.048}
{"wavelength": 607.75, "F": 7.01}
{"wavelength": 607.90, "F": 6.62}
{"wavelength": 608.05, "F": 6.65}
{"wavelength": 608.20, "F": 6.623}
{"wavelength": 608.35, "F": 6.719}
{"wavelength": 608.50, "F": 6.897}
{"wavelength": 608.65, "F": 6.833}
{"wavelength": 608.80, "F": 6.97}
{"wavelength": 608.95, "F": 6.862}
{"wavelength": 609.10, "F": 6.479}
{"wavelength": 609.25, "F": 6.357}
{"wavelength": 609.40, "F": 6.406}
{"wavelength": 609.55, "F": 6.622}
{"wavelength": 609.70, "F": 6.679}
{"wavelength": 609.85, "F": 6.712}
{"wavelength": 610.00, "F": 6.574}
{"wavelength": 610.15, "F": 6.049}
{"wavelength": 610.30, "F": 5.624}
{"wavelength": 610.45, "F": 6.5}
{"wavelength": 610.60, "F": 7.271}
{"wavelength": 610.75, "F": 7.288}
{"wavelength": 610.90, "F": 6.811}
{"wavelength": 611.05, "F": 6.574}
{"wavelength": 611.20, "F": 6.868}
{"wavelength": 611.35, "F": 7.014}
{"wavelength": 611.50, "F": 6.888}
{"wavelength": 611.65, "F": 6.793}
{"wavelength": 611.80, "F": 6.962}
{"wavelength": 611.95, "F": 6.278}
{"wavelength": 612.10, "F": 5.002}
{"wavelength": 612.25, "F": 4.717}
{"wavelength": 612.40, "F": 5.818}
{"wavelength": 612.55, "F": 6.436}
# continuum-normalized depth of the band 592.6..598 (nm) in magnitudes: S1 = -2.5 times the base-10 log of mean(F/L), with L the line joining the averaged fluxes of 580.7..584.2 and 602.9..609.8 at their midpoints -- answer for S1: 0.14 mag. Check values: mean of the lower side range 6.58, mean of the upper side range 6.65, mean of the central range 5.79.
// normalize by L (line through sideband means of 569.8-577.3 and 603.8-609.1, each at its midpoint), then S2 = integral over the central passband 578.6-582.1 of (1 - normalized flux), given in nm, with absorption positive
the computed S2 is -0.18 nm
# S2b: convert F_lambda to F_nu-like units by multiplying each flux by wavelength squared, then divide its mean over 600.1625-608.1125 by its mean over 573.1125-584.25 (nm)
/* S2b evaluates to 1.13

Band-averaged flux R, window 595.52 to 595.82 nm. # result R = 5.86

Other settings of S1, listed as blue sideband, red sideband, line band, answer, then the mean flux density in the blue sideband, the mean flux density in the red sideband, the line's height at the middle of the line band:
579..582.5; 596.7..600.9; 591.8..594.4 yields 0.12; 6.5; 6.14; 6.25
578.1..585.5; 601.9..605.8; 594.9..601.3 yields 0.08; 6.28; 6.52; 6.46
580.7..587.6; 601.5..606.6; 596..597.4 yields 0.10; 6.17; 6.49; 6.37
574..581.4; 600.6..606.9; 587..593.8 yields 0.33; 6.23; 6.43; 6.32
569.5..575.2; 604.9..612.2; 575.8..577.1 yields 0.01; 5.93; 6.65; 6.02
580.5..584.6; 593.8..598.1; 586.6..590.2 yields 0.46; 6.52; 5.87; 6.24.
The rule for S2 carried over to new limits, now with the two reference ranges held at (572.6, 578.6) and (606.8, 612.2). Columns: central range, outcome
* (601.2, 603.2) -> 0.062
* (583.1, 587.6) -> 0.253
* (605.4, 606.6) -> 0.021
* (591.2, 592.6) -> 0.206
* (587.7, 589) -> 0.493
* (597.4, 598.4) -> 0.070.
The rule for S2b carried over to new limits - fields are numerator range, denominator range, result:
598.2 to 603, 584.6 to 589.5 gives 1.35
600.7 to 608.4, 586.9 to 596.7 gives 1.36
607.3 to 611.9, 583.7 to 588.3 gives 1.28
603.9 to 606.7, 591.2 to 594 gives 1.24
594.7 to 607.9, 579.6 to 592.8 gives 1.21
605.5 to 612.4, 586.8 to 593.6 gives 1.51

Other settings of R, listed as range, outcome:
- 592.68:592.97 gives 5.34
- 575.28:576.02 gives 6.12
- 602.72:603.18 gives 6.65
